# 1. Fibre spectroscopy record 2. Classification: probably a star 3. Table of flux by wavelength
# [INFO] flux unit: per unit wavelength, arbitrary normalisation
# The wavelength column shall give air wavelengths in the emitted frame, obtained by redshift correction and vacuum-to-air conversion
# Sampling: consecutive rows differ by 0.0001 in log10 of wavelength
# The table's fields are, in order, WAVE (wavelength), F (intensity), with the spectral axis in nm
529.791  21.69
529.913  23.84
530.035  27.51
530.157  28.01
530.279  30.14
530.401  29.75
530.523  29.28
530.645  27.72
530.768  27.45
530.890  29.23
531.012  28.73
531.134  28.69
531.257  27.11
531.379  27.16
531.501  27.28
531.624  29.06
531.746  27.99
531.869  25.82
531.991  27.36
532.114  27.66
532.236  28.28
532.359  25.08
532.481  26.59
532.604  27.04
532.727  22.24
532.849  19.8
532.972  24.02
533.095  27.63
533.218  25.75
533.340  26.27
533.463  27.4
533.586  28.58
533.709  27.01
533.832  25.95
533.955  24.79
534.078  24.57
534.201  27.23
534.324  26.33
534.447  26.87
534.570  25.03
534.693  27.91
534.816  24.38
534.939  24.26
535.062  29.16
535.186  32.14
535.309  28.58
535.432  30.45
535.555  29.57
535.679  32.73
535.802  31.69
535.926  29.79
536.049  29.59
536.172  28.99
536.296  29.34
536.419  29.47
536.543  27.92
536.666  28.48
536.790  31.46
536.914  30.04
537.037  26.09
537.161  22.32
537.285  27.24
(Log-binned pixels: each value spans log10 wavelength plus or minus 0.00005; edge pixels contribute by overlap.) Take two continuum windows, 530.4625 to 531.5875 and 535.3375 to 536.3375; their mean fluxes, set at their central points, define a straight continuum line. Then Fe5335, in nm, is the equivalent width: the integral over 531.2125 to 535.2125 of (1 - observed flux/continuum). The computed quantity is 0.361 nm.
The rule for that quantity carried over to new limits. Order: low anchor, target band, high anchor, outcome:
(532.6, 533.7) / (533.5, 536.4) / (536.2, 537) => -0.06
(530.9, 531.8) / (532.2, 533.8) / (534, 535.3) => 0.10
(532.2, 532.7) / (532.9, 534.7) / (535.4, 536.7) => 0.09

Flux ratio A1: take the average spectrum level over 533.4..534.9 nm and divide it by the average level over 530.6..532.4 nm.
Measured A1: 1.0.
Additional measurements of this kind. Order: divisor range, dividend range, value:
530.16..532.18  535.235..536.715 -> 1.06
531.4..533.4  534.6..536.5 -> 1.11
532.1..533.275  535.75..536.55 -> 1.17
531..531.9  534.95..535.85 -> 1.09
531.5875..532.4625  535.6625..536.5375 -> 1.10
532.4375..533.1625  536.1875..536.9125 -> 1.20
